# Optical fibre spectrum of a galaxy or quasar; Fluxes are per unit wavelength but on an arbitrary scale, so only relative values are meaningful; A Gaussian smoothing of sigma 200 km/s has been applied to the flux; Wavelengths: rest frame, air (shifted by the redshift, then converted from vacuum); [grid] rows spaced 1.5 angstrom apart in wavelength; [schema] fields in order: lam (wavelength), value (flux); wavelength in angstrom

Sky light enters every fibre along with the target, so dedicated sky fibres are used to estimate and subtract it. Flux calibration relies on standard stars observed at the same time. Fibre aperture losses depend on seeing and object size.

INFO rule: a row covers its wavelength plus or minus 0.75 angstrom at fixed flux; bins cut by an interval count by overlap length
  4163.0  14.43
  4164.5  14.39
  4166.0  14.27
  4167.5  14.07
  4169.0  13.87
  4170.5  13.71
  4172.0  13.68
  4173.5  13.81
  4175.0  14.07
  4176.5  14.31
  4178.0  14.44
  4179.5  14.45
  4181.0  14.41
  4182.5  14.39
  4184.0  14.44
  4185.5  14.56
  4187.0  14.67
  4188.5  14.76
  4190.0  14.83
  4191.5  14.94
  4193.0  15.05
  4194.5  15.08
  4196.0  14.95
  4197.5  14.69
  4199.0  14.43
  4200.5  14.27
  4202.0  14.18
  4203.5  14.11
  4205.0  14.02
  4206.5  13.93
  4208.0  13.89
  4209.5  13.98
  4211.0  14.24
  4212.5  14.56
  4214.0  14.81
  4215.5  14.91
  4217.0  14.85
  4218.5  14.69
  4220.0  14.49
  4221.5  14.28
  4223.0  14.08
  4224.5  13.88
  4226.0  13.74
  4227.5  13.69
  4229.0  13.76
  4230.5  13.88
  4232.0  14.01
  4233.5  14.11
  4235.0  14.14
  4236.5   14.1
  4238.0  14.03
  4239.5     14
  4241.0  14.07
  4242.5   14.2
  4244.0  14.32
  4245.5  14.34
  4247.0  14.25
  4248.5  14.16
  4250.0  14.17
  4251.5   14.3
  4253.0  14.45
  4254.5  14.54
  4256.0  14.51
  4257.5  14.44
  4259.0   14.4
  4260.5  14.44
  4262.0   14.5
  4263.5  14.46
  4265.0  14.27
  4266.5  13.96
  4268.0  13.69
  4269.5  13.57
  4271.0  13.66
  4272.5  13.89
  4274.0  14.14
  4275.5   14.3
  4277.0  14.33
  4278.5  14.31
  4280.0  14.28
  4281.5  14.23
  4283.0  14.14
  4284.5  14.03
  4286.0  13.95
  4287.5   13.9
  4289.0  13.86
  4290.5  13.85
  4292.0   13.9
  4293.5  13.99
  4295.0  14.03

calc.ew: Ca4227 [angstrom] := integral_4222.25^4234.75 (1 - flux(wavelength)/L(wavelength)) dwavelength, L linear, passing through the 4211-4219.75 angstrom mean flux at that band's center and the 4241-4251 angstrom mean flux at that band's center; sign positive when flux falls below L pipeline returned 0.5 angstrom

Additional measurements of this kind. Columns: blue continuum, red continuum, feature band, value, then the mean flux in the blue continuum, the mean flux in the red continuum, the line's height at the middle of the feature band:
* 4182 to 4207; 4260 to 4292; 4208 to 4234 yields 0.3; 14.6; 14.1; 14.4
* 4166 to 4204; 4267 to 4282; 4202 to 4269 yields -0.1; 14.4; 14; 14.2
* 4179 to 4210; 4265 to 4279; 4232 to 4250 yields 0.0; 14.5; 14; 14.2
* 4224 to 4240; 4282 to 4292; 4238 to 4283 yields -0.8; 13.9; 14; 13.9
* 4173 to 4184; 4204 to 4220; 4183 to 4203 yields -0.5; 14.3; 14.4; 14.3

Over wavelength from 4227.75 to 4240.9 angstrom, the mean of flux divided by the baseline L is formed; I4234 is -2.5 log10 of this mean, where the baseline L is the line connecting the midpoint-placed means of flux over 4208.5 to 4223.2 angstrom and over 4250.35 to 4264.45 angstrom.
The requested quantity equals 0.04 mag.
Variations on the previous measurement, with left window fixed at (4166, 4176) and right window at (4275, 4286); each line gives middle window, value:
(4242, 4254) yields -0.01 mag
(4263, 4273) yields 0.02 mag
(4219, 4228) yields 0.00 mag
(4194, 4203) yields -0.04 mag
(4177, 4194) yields -0.05 mag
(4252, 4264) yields -0.02 mag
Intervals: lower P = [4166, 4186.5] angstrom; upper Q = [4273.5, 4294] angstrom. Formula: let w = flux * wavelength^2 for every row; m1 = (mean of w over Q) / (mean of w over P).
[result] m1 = 1.05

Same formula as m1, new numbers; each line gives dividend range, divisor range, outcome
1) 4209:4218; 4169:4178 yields 1.06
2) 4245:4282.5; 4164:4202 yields 1.02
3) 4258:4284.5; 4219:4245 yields 1.03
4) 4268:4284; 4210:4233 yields 1.01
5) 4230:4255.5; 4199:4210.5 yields 1.03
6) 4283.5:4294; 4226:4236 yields 1.03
